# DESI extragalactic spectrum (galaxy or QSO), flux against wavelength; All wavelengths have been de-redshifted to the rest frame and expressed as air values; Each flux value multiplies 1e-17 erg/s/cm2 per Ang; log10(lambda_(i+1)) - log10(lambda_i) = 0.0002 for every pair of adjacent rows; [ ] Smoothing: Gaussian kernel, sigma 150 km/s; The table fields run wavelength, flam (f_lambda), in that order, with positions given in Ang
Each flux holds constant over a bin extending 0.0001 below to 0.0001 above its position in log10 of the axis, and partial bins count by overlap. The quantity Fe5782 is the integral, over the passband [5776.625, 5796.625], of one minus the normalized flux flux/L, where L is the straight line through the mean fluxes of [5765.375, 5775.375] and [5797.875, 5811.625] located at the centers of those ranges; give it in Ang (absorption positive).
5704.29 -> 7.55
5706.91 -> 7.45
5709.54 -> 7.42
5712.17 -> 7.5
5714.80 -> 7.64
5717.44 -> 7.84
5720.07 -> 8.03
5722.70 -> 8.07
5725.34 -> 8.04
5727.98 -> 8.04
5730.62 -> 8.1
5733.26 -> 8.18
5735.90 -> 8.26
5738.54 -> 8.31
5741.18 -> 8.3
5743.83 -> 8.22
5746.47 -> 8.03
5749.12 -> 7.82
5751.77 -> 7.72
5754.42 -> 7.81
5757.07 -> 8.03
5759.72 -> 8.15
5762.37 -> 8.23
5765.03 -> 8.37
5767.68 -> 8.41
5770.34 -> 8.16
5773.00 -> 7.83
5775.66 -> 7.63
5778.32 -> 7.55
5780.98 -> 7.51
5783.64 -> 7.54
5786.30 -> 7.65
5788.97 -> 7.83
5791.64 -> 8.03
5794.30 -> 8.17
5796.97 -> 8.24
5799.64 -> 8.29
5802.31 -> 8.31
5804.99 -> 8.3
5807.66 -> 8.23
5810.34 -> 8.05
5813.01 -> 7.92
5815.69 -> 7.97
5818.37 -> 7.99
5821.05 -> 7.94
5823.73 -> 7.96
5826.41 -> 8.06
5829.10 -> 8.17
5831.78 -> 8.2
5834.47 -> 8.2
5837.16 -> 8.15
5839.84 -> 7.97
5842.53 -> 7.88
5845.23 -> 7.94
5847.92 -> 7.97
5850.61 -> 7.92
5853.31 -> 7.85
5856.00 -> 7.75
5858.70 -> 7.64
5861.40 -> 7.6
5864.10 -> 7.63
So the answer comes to 1.0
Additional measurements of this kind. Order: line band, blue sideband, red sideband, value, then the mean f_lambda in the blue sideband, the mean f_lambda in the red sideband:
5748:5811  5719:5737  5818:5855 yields 0.5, 8.1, 8.01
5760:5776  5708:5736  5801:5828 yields -0.3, 7.9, 8.07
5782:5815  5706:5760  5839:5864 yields -0.7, 7.95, 7.82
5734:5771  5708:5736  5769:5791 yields -1.5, 7.9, 7.72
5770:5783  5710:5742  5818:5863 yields 0.5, 8.01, 7.95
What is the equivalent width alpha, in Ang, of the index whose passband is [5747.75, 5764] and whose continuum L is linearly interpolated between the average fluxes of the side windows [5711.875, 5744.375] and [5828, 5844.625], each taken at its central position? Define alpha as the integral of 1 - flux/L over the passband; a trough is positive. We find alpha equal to 0.2 Ang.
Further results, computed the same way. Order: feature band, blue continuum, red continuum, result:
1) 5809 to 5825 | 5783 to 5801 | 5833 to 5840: 0.19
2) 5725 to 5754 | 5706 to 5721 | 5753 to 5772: -0.63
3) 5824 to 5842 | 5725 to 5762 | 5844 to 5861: -0.52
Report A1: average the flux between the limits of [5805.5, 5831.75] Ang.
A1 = 8.05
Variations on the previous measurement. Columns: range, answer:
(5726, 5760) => 8.07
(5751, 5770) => 8.12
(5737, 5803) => 8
